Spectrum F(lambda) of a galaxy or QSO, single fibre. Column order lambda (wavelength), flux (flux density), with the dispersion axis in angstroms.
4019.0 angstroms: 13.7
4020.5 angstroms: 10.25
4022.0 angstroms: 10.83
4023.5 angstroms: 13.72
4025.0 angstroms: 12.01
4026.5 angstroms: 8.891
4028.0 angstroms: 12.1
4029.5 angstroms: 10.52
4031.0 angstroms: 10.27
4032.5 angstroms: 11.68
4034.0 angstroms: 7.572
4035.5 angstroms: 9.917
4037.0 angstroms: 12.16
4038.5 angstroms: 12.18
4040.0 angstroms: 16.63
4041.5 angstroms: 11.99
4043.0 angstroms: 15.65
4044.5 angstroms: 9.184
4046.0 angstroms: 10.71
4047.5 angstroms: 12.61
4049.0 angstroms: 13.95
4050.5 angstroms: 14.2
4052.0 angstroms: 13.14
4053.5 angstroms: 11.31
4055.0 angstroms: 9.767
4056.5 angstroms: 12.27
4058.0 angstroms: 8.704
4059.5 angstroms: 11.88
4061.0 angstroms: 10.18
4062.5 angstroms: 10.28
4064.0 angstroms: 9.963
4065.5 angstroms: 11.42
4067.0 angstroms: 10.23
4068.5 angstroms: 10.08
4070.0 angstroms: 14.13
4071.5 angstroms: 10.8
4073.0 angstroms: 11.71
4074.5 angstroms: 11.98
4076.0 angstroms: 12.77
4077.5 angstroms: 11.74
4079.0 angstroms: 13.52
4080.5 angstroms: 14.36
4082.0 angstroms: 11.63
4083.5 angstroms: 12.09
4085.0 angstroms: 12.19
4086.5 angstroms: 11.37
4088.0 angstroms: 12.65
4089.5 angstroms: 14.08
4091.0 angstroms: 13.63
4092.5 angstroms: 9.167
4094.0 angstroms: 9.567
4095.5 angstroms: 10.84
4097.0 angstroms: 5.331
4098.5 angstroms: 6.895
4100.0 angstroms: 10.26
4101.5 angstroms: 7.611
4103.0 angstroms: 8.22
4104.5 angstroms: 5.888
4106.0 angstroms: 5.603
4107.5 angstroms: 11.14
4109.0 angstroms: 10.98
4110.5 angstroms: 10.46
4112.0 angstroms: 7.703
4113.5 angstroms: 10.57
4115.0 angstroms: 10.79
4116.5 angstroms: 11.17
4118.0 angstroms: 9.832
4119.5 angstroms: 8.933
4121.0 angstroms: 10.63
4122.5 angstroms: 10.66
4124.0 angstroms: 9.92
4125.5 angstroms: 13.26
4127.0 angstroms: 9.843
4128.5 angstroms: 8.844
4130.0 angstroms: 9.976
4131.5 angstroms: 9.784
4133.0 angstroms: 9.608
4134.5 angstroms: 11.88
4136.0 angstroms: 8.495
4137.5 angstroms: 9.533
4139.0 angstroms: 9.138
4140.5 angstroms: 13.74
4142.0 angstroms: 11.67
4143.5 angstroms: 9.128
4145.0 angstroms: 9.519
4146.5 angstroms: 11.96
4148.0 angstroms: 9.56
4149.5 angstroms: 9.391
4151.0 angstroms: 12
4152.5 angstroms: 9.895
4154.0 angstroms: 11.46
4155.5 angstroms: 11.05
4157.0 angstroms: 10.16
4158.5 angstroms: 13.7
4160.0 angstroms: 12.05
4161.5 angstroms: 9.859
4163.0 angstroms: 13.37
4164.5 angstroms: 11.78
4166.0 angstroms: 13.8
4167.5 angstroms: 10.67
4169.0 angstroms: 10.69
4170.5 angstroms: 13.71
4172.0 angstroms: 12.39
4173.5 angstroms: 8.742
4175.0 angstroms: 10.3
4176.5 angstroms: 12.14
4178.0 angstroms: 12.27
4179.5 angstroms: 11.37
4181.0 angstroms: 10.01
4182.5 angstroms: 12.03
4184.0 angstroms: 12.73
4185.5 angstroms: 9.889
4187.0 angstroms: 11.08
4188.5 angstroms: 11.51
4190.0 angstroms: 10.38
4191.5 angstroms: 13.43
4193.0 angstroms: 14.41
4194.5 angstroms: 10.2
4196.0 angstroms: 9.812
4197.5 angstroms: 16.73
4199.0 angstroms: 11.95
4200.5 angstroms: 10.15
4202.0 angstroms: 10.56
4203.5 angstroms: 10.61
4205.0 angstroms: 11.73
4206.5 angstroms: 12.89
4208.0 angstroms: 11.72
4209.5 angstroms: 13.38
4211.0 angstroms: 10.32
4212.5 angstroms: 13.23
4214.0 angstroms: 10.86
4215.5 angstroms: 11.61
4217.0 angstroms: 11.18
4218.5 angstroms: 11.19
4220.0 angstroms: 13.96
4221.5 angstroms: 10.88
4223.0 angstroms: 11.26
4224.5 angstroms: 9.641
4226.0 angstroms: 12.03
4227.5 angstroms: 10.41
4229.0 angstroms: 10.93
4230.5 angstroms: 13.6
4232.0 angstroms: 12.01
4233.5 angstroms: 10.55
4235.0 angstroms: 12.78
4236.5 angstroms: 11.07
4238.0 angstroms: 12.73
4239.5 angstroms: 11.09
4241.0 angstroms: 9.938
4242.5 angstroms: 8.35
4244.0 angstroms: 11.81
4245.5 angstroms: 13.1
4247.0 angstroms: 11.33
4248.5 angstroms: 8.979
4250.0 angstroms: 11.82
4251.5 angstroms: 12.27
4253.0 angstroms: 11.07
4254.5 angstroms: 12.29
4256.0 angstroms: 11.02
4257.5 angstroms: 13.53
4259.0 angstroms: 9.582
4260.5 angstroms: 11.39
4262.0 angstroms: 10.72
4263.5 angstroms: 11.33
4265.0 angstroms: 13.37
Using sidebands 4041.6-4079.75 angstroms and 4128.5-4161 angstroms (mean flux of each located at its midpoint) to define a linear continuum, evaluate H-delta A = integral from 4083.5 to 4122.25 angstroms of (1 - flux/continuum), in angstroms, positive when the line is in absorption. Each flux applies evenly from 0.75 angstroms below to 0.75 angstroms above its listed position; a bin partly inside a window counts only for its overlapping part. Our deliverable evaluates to 4.4 angstroms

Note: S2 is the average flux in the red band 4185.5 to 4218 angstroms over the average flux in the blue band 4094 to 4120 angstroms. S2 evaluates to 1.31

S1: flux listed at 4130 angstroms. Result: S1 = 9.976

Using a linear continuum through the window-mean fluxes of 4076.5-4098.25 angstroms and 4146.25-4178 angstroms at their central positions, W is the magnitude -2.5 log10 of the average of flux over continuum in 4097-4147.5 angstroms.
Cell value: 0.17 mag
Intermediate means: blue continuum 11.5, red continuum 11.4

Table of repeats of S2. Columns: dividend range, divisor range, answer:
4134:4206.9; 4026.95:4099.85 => 0.99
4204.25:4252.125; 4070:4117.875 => 1.09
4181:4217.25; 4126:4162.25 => 1.11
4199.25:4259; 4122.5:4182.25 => 1.05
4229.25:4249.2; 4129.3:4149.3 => 1.10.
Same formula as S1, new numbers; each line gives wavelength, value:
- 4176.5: 12.14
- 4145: 9.519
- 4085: 12.19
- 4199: 11.95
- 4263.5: 11.33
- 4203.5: 10.61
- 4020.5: 10.25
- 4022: 10.83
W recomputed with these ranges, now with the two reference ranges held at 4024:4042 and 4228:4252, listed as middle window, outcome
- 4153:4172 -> -0.045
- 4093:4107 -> 0.396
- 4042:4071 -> -0.019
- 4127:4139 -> 0.172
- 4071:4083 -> -0.090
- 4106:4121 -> 0.142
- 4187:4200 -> -0.076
